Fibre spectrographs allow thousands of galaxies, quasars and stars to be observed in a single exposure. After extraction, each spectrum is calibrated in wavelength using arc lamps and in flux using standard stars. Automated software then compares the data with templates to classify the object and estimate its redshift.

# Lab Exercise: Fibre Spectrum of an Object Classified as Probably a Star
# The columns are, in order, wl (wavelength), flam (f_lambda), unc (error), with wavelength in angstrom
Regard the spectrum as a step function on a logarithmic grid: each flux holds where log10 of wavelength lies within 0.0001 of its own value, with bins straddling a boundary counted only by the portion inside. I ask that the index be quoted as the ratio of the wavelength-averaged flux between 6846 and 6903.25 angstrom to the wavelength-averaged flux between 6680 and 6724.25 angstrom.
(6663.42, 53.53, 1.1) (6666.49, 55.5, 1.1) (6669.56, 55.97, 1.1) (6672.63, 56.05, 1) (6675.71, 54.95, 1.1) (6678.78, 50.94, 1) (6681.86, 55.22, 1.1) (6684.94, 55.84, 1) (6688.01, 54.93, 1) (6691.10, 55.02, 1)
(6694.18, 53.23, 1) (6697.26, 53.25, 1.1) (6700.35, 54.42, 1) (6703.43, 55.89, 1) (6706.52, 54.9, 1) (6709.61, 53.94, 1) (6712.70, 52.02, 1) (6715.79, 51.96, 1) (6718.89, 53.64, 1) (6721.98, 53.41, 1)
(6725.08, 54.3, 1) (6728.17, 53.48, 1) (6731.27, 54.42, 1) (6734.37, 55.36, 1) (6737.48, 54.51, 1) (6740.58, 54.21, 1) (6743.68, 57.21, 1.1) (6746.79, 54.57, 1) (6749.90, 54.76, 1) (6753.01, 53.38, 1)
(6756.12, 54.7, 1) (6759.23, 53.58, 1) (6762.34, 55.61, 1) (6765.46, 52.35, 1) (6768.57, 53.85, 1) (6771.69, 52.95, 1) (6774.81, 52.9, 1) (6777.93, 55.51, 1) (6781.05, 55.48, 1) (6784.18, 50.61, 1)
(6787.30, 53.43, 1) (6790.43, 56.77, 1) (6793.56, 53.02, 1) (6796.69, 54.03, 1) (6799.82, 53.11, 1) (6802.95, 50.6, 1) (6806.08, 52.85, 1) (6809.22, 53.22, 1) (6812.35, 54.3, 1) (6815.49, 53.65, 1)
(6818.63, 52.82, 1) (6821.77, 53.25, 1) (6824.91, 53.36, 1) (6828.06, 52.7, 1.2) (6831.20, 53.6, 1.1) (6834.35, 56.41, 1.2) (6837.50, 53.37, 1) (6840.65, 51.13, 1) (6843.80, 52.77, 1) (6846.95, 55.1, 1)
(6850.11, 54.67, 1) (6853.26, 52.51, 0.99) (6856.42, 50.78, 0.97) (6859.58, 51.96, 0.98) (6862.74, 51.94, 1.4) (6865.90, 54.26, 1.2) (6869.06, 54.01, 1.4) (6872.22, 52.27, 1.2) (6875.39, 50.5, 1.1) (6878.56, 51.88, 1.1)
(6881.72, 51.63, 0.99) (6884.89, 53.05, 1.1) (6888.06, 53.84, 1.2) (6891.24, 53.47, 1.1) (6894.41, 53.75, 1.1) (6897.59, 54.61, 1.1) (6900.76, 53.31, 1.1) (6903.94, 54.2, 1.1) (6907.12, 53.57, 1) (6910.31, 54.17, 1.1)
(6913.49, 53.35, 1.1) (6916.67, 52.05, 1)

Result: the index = 0.98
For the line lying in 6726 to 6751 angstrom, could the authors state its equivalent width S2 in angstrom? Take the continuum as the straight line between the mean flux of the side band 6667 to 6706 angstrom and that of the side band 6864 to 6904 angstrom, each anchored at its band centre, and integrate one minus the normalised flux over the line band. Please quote -0.3 angstrom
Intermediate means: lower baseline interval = 54.7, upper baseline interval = 53.1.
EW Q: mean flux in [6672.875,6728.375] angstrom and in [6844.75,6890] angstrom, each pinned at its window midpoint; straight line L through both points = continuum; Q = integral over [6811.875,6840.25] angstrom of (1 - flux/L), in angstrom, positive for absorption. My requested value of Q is -0.28 angstrom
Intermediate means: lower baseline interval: 54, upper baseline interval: 52.7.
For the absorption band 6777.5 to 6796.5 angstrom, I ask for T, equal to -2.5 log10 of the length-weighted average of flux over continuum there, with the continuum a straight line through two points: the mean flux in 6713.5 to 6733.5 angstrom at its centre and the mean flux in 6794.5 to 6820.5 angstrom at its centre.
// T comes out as -0.02 mag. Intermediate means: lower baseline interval 53.6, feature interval 54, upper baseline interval 53.1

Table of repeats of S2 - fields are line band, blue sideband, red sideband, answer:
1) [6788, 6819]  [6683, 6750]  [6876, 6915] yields 0.2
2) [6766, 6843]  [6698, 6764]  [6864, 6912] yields 0.5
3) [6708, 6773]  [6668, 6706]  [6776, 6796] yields 0.4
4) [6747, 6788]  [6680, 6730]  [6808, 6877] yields -0.1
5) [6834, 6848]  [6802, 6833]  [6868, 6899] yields -0.1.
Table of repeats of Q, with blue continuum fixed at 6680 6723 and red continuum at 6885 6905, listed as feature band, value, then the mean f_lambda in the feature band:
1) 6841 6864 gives 0.48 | 52.7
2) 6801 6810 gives 0.29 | 52.2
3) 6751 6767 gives 0.02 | 53.9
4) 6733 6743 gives -0.16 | 54.9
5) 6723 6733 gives 0.00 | 54.1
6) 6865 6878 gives 0.29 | 52.6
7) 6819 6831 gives 0.17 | 53.1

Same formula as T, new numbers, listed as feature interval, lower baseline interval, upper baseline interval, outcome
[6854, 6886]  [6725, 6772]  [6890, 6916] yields 0.03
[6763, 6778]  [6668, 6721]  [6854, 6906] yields 0.00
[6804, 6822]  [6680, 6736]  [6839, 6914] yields 0.00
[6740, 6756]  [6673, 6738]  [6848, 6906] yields -0.02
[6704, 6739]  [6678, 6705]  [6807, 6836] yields 0.01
